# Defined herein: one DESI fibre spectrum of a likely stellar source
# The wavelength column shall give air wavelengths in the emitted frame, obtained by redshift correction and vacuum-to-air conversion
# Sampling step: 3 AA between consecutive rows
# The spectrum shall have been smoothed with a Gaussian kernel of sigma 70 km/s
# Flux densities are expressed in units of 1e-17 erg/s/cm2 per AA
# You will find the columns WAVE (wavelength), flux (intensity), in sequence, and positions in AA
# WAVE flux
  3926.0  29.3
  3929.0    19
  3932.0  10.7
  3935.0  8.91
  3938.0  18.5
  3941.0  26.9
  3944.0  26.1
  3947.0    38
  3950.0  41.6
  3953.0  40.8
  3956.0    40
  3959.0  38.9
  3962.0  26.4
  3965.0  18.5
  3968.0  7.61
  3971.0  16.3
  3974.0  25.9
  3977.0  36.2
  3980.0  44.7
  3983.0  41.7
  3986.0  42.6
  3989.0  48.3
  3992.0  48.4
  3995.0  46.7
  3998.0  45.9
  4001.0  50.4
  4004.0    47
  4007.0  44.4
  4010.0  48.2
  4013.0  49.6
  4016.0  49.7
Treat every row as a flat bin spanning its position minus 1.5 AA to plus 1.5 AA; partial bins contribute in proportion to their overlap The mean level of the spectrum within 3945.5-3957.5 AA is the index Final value 40.1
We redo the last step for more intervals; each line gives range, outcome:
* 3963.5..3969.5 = 13.1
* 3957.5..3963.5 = 32.6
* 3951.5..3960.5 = 39.9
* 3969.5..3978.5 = 26.1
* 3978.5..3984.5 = 43.2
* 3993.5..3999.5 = 46.3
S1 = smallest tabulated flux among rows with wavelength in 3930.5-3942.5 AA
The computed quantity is 8.91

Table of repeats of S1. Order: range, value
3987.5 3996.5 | 46.7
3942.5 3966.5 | 18.5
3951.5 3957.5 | 40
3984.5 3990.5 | 42.6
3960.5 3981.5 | 7.61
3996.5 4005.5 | 45.9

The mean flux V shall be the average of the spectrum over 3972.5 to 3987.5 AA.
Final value 38.2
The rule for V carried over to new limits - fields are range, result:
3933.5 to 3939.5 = 13.7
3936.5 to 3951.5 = 30.2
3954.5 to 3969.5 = 26.3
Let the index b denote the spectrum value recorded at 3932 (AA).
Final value 10.7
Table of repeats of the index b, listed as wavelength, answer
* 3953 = 40.8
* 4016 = 49.7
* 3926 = 29.3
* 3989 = 48.3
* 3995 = 46.7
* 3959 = 38.9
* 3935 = 8.91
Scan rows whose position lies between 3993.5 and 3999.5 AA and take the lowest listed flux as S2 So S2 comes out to 45.9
